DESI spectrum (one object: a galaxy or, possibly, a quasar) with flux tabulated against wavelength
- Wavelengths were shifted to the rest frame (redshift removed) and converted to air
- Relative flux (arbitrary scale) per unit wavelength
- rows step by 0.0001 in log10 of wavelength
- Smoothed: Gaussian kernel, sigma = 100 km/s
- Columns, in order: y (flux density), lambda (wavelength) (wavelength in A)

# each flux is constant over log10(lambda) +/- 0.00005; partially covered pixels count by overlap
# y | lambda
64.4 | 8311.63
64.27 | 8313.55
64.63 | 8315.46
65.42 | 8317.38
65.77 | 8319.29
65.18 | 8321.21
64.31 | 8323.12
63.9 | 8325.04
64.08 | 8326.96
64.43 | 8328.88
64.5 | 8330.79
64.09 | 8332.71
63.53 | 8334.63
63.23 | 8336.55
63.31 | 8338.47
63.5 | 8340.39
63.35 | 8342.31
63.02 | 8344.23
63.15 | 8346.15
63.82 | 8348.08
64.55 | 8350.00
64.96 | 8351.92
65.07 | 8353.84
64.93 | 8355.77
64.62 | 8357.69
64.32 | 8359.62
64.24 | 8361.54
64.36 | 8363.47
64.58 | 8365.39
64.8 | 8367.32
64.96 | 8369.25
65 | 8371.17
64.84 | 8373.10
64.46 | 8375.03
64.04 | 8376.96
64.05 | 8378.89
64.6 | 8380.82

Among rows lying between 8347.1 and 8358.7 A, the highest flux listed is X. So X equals 65.07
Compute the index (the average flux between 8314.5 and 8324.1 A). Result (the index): 65.1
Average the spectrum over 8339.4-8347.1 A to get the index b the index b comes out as 63.3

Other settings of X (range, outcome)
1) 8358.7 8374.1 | 65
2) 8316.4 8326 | 65.77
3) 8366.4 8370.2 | 64.96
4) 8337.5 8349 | 63.82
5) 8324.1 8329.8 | 64.43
